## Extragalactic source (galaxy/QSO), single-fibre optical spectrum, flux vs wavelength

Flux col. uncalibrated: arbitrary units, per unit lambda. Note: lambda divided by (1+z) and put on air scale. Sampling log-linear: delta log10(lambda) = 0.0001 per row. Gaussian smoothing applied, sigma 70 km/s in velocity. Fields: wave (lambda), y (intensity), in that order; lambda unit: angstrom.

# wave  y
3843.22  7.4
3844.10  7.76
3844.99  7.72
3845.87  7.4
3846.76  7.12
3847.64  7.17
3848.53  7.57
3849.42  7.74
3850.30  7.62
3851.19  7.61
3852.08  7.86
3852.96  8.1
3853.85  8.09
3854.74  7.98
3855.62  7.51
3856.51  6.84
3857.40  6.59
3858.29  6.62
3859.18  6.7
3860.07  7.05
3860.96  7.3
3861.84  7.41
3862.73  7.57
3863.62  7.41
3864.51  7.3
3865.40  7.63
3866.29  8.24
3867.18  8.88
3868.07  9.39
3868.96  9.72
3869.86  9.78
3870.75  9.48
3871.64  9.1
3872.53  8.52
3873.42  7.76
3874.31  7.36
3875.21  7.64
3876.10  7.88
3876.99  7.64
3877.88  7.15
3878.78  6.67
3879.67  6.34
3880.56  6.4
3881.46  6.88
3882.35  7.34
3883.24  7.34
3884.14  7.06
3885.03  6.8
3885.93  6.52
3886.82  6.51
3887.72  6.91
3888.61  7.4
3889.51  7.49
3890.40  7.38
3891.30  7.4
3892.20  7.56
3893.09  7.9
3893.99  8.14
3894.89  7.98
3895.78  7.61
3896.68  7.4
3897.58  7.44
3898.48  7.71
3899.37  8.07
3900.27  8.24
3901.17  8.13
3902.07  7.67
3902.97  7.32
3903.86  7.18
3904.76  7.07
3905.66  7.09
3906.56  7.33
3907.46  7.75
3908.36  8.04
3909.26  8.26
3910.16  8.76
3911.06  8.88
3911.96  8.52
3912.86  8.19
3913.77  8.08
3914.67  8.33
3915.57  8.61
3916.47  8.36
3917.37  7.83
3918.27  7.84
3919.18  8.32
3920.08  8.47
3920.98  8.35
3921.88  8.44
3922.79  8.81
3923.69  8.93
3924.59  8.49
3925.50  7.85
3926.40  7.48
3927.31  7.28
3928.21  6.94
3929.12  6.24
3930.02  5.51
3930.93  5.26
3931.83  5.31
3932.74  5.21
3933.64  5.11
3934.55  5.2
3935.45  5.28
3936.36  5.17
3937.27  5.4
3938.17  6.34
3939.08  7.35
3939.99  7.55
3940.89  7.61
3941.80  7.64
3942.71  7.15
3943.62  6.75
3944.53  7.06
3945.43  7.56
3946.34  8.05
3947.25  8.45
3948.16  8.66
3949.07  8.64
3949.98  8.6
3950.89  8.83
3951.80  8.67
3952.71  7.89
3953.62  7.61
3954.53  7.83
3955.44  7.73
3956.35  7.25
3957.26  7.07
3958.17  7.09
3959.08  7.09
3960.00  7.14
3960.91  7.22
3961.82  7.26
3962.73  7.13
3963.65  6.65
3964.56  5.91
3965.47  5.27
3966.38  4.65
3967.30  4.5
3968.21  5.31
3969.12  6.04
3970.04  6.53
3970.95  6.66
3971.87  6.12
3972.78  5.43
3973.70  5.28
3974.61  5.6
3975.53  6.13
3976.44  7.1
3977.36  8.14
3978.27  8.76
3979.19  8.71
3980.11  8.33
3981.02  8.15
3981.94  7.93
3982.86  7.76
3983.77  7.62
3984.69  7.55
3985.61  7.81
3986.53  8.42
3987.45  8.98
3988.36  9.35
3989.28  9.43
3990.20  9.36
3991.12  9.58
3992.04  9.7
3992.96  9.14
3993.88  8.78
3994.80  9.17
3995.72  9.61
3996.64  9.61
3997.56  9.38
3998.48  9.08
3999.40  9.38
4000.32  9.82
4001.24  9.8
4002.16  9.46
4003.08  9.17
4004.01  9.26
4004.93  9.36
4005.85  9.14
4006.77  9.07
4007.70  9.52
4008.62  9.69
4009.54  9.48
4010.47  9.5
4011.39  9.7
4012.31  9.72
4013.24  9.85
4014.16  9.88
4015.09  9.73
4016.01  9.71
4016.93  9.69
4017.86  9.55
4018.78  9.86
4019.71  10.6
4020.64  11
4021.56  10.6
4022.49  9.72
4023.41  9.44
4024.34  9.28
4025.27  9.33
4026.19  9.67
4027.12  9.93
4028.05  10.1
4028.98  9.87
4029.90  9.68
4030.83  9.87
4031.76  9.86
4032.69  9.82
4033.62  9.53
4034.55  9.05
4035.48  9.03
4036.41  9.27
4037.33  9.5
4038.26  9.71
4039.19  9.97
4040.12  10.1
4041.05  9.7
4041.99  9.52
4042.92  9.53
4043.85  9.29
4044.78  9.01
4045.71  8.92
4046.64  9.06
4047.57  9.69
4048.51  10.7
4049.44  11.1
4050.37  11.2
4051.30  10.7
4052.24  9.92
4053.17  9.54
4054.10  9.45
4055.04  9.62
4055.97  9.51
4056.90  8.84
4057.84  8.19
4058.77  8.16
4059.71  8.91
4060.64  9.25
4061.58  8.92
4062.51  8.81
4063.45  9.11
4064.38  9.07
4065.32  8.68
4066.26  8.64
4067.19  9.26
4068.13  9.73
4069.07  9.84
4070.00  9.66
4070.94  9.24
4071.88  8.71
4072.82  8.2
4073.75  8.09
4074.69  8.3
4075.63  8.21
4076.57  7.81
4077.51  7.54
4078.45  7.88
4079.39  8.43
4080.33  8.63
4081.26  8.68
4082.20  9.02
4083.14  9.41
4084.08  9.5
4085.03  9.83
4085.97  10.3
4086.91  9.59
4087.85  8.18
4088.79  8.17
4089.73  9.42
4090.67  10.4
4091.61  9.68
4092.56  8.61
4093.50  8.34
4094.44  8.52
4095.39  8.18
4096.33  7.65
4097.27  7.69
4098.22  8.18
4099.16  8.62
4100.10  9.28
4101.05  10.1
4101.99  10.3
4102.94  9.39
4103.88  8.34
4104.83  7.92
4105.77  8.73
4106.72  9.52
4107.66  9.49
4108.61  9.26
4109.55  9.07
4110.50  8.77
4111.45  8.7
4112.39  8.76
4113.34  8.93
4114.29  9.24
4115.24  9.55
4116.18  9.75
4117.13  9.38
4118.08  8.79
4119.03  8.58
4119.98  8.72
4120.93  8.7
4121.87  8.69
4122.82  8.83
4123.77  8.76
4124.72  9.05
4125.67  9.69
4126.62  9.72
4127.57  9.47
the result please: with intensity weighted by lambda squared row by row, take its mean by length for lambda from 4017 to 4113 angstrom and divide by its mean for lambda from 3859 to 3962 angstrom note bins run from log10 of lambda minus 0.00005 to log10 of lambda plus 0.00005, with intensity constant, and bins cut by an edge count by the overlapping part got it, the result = 1.3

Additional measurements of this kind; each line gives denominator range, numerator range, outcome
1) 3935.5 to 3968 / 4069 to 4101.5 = 1.32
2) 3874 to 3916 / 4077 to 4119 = 1.31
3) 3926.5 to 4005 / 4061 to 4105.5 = 1.25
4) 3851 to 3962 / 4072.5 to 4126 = 1.30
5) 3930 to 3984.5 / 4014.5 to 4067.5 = 1.45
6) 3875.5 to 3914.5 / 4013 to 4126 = 1.34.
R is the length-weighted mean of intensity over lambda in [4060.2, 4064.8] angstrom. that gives 9.03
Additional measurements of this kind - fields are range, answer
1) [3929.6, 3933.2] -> 5.32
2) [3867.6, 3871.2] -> 9.57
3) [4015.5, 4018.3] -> 9.67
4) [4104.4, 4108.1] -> 8.94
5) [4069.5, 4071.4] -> 9.48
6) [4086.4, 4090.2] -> 8.87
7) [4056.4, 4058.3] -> 8.53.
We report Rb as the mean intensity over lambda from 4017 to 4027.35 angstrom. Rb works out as 9.9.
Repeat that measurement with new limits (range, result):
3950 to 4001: 7.7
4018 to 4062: 9.65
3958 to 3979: 6.41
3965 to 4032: 8.69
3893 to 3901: 7.84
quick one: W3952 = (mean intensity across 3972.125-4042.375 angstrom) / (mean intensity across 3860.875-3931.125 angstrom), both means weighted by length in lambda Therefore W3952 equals 1.2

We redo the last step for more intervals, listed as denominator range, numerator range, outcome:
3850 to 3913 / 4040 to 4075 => 1.22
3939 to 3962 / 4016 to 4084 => 1.22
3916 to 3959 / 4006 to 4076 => 1.30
